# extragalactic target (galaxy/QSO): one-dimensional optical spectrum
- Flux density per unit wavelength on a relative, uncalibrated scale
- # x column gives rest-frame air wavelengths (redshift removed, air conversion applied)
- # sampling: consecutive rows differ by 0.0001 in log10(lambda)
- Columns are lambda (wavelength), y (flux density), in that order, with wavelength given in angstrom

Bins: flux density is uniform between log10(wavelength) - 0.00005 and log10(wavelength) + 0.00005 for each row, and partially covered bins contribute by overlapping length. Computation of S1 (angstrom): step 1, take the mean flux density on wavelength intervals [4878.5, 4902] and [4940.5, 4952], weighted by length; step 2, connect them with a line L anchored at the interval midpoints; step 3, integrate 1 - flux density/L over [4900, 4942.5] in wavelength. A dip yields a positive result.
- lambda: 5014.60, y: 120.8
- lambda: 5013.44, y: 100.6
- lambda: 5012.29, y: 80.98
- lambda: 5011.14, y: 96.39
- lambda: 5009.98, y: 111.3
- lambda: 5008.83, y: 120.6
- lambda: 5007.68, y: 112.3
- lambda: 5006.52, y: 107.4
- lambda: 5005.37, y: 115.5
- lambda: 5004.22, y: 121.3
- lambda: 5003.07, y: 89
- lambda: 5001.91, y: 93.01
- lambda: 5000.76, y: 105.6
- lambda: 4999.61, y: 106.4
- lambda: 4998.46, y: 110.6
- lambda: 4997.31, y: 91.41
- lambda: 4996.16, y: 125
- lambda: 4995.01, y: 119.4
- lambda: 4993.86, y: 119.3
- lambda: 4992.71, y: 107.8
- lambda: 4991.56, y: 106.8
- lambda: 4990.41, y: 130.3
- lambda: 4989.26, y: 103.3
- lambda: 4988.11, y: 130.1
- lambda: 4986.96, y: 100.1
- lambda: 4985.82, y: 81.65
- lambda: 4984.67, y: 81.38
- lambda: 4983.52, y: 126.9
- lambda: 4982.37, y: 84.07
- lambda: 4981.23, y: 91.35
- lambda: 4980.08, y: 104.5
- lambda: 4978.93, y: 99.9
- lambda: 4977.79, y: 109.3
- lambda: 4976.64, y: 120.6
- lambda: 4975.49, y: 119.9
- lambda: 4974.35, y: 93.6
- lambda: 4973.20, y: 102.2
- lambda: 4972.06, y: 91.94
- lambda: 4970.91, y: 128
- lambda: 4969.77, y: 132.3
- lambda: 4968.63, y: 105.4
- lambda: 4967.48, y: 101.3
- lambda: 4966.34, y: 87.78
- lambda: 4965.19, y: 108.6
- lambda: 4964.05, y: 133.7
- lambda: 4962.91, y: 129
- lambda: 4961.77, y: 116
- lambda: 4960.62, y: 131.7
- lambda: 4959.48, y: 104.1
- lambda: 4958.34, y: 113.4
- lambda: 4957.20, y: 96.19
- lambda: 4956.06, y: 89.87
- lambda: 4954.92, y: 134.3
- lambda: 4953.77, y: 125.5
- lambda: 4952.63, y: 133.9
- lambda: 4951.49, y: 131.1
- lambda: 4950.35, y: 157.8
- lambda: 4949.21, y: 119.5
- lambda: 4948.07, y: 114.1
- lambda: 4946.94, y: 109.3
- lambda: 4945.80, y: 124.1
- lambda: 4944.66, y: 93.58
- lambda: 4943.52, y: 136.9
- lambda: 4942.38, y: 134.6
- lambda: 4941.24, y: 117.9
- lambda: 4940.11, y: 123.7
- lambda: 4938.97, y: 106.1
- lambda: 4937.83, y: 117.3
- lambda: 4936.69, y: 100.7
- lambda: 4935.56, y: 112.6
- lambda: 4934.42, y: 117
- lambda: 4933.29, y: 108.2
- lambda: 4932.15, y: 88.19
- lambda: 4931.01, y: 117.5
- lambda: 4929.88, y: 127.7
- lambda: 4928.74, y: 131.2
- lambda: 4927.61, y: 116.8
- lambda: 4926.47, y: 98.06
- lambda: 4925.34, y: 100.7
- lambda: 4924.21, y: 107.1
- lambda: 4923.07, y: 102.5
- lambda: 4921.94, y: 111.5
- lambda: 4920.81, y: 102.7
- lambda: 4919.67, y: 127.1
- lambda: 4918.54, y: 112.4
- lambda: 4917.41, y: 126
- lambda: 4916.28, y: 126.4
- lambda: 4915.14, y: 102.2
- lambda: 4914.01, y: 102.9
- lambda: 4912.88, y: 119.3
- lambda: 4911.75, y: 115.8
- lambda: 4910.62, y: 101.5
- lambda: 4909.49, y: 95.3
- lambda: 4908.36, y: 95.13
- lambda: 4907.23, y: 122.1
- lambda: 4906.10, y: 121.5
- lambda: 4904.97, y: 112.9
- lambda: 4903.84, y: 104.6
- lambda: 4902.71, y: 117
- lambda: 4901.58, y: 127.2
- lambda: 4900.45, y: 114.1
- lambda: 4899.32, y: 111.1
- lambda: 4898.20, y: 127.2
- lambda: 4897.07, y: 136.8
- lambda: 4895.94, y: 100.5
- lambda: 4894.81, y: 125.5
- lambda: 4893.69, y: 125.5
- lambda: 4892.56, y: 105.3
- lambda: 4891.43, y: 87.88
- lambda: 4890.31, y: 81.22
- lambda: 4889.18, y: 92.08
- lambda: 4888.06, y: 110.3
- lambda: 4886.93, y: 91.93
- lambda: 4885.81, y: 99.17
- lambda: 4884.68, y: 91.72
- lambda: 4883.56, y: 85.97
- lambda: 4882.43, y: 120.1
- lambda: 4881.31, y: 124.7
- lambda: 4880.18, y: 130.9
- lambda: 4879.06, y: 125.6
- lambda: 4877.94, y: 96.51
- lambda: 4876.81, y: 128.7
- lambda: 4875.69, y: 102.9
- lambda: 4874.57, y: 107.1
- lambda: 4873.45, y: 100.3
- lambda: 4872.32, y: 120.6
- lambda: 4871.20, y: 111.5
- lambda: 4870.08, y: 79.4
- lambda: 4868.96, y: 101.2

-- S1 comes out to 1.9 angstrom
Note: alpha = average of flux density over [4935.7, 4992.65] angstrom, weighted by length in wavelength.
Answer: 113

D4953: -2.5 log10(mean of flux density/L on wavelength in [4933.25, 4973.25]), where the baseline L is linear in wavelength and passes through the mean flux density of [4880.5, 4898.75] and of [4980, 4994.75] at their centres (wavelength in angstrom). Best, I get -0.10 mag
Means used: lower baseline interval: 107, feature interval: 117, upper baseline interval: 106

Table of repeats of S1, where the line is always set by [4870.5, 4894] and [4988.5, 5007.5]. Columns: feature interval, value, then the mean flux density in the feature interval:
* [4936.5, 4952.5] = -2.0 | 121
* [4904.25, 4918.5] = -0.6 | 112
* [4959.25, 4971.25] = -0.8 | 116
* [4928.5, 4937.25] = -0.4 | 112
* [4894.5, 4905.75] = -1.1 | 118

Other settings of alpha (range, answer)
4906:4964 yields 115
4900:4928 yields 111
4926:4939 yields 112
